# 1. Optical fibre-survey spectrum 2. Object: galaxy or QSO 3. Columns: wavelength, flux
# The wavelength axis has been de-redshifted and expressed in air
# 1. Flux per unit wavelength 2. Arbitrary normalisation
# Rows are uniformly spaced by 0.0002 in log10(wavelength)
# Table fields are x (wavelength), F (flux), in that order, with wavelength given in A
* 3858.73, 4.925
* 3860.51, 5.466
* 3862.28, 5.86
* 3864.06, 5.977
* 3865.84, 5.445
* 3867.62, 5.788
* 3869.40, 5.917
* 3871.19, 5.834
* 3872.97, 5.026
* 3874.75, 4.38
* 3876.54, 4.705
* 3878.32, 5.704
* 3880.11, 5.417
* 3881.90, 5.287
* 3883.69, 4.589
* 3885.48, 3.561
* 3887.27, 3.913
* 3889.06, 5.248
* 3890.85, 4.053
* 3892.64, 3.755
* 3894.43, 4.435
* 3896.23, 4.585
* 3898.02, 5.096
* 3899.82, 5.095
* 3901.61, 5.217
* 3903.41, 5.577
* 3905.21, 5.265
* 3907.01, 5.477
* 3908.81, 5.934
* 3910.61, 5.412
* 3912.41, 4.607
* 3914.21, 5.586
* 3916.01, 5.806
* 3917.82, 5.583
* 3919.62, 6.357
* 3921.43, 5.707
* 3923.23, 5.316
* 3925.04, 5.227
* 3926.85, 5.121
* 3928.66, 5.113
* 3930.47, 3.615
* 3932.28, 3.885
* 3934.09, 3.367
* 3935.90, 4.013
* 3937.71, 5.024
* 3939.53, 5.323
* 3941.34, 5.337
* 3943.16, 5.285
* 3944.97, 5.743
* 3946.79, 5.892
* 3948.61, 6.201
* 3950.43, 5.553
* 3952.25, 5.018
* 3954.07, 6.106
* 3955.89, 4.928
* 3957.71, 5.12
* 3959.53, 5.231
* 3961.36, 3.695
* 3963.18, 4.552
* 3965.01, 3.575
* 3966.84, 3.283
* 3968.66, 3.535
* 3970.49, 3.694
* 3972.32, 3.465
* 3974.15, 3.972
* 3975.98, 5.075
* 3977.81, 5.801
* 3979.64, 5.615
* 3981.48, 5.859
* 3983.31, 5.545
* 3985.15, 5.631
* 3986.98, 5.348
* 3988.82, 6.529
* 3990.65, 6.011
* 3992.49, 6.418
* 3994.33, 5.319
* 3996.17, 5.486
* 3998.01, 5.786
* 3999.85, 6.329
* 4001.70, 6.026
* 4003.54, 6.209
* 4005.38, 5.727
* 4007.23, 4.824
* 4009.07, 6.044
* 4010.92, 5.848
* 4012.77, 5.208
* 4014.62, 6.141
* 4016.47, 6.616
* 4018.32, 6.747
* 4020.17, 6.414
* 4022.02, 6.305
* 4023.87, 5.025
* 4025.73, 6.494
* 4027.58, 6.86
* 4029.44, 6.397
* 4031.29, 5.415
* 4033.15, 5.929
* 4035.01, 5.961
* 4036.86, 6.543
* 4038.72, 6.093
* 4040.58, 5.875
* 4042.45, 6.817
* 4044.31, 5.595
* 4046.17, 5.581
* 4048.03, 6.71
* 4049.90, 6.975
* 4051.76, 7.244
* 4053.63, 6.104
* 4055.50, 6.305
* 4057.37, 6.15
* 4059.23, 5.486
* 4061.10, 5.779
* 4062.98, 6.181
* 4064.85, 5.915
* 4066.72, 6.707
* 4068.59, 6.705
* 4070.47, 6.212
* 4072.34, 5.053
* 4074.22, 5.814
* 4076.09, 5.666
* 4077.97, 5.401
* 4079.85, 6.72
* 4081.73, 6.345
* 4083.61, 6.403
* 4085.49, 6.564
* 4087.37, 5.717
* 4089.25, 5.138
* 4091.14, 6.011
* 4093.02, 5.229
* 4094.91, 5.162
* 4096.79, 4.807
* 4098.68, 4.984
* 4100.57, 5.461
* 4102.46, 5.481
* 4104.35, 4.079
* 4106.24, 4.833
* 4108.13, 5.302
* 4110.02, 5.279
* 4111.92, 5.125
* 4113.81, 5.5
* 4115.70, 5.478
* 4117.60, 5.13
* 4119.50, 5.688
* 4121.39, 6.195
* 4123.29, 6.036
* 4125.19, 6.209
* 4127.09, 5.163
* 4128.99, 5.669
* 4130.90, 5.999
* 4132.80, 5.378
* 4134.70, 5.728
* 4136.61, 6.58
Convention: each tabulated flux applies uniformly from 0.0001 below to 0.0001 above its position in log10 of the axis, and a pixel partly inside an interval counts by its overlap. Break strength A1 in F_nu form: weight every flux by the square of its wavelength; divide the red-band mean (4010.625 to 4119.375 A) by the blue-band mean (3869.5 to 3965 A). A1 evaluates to 1.3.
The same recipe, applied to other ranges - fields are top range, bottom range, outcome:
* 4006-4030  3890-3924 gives 1.23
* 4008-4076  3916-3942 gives 1.31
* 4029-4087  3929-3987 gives 1.34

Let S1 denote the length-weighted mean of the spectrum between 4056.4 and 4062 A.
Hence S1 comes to 5.82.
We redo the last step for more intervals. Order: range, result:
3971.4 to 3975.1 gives 3.73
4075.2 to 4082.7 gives 6.03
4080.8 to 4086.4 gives 6.44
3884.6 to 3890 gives 4.24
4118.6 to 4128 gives 5.87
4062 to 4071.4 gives 6.34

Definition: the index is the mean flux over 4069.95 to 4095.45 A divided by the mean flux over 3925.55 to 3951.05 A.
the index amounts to 1.2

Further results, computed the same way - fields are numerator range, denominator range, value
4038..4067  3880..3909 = 1.29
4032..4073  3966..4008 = 1.17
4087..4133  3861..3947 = 1.06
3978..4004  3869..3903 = 1.21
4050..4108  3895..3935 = 1.13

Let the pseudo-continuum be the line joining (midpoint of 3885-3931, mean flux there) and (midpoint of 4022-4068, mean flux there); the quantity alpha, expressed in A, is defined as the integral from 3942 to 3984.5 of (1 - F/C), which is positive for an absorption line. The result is 4.6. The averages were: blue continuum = 5.05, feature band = 4.91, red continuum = 6.18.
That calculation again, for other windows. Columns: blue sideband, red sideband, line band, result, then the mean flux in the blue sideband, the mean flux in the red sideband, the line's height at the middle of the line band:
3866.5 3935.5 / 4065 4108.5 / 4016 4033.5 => -2.5 A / 5.01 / 5.65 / 5.44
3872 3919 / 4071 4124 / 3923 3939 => 1.8 A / 4.98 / 5.52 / 5.08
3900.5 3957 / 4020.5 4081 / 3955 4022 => 4.2 A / 5.24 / 6.13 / 5.68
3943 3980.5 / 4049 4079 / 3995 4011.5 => -1.4 A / 4.81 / 6.11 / 5.34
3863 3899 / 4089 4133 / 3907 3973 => 1.5 A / 4.94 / 5.39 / 5.05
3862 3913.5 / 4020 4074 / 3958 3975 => 5.1 A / 5.07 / 6.16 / 5.61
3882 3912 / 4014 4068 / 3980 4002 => -0.4 A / 4.84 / 6.22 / 5.74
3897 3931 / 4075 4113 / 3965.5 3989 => 2.6 A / 5.34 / 5.49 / 5.39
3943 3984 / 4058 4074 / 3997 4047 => -4.6 A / 4.89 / 6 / 5.52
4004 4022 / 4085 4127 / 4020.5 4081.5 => -4.1 A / 5.98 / 5.41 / 5.75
